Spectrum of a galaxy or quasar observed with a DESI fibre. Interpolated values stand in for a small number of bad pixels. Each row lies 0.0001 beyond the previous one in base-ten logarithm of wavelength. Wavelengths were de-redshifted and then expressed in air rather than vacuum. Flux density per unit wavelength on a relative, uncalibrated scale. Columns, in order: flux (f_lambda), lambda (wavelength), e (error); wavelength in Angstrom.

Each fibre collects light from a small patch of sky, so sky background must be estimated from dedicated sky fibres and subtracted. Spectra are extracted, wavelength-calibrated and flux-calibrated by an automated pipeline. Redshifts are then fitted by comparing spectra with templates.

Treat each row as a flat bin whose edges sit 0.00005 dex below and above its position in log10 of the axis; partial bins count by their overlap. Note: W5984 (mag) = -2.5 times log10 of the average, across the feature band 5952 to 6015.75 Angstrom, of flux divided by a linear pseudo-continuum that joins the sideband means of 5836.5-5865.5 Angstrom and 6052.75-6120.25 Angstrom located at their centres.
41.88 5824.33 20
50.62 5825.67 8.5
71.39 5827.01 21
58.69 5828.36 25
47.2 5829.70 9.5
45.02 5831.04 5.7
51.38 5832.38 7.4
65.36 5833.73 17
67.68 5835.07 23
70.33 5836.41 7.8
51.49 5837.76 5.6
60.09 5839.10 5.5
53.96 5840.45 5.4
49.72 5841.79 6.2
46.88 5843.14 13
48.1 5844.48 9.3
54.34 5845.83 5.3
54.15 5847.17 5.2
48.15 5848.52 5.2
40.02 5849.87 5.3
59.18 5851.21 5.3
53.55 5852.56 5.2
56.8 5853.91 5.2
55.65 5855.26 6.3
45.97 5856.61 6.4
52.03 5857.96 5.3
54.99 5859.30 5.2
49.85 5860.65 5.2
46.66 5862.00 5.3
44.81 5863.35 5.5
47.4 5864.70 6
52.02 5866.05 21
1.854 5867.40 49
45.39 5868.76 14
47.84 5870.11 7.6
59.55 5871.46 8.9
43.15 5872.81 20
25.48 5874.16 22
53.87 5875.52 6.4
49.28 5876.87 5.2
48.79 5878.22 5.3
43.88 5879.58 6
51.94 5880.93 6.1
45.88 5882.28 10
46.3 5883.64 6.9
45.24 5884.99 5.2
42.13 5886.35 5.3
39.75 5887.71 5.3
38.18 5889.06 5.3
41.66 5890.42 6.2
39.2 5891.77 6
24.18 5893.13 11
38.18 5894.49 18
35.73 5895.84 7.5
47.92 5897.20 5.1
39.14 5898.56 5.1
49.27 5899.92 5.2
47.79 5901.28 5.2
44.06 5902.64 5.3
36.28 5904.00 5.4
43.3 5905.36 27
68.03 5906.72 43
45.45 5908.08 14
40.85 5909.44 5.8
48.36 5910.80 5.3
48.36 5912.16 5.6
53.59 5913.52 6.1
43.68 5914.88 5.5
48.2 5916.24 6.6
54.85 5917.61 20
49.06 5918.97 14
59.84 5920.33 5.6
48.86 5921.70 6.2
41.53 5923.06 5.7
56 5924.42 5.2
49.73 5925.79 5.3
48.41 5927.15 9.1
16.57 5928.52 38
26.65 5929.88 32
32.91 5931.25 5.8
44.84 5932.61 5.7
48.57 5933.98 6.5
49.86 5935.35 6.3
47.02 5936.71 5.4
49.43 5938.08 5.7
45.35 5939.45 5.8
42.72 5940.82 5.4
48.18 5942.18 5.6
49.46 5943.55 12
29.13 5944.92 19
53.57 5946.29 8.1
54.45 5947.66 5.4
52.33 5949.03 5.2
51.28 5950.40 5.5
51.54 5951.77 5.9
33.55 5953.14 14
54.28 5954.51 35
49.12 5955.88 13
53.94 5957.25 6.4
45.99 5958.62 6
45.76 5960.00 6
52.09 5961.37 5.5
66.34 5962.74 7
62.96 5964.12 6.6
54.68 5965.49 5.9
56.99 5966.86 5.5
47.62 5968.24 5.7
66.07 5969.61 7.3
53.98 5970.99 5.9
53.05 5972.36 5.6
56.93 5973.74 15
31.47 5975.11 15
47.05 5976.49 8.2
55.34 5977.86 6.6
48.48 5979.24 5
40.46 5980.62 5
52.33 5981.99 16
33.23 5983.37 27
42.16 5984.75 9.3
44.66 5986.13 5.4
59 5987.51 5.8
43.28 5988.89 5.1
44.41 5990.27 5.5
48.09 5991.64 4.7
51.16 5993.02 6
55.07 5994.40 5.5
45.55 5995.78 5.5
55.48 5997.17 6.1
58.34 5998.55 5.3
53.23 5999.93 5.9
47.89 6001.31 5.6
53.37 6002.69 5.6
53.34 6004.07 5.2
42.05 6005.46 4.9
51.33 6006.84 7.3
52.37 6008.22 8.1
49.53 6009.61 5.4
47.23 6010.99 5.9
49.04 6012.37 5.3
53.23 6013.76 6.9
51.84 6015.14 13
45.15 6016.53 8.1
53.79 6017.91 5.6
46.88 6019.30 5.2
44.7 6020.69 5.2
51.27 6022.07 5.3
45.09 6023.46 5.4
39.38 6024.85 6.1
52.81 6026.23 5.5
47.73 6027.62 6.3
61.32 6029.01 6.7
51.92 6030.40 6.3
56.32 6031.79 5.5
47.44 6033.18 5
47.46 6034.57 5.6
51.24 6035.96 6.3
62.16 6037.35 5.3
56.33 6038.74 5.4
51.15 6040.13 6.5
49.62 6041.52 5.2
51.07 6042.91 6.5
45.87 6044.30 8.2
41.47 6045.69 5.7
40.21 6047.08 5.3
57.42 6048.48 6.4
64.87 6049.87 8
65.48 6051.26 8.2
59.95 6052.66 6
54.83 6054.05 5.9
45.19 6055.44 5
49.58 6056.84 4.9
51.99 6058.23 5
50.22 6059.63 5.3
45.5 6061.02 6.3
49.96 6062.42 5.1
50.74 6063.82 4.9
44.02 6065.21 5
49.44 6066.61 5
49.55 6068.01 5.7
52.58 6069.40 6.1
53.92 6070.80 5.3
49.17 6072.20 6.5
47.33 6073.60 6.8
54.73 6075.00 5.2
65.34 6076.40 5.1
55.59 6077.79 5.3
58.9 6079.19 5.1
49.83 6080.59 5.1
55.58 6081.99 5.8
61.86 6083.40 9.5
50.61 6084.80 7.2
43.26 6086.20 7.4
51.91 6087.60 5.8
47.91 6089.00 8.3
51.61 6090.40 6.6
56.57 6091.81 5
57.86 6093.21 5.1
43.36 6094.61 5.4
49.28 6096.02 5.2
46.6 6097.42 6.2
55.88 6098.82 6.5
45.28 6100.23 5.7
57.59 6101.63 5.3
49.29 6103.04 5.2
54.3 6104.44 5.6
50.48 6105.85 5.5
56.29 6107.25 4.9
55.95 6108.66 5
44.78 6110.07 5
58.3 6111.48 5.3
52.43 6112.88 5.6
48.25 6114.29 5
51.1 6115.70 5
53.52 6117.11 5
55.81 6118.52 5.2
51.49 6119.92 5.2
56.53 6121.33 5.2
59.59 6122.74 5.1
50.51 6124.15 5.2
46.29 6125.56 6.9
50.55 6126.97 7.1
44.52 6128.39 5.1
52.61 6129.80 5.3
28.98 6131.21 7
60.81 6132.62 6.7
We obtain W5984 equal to 0.03 mag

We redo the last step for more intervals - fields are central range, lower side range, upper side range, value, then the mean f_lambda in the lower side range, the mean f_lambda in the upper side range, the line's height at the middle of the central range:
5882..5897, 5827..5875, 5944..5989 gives 0.254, 50.4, 49.9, 50.2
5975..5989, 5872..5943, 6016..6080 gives 0.055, 44.6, 51.5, 48.2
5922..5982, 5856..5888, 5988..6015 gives 0.007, 45.2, 50.3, 48.4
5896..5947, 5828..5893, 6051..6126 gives 0.085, 48.5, 52.2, 49.5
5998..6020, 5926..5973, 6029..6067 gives -0.003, 48.2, 51.7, 50.3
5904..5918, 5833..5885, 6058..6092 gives 0.033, 49.7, 51.8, 50.2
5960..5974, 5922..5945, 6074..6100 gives -0.240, 43.2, 52.9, 45.3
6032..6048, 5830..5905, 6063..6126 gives 0.028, 47.2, 52.3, 51.1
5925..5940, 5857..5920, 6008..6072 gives 0.119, 45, 50.8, 46.7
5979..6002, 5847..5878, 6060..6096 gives 0.034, 47.2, 51.8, 49.9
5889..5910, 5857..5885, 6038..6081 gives 0.097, 45.6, 52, 46.5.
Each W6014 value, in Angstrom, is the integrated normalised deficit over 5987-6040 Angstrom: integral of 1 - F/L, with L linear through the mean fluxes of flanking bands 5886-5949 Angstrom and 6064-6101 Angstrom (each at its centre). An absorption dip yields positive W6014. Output -2.0 Angstrom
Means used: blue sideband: 44.7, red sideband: 51.8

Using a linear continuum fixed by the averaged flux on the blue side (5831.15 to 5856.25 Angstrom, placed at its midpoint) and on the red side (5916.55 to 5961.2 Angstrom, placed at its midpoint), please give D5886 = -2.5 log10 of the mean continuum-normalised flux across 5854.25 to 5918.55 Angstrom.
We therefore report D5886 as 0.130 mag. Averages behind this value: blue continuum 54.5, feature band 45.1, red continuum 46.5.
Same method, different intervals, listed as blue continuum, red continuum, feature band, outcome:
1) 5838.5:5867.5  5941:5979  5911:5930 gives 0.08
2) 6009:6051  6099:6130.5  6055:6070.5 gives 0.04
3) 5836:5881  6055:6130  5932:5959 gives 0.05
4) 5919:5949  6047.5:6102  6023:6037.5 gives -0.01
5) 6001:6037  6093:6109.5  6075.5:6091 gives -0.06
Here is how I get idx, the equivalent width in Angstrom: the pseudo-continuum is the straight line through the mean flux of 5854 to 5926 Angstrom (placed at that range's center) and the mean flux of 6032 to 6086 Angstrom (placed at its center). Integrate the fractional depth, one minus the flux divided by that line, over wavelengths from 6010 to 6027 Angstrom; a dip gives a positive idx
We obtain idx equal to 0.78 Angstrom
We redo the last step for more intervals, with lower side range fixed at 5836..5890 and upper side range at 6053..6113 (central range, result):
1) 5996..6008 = -0.30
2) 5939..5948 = 0.65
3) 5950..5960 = 0.26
